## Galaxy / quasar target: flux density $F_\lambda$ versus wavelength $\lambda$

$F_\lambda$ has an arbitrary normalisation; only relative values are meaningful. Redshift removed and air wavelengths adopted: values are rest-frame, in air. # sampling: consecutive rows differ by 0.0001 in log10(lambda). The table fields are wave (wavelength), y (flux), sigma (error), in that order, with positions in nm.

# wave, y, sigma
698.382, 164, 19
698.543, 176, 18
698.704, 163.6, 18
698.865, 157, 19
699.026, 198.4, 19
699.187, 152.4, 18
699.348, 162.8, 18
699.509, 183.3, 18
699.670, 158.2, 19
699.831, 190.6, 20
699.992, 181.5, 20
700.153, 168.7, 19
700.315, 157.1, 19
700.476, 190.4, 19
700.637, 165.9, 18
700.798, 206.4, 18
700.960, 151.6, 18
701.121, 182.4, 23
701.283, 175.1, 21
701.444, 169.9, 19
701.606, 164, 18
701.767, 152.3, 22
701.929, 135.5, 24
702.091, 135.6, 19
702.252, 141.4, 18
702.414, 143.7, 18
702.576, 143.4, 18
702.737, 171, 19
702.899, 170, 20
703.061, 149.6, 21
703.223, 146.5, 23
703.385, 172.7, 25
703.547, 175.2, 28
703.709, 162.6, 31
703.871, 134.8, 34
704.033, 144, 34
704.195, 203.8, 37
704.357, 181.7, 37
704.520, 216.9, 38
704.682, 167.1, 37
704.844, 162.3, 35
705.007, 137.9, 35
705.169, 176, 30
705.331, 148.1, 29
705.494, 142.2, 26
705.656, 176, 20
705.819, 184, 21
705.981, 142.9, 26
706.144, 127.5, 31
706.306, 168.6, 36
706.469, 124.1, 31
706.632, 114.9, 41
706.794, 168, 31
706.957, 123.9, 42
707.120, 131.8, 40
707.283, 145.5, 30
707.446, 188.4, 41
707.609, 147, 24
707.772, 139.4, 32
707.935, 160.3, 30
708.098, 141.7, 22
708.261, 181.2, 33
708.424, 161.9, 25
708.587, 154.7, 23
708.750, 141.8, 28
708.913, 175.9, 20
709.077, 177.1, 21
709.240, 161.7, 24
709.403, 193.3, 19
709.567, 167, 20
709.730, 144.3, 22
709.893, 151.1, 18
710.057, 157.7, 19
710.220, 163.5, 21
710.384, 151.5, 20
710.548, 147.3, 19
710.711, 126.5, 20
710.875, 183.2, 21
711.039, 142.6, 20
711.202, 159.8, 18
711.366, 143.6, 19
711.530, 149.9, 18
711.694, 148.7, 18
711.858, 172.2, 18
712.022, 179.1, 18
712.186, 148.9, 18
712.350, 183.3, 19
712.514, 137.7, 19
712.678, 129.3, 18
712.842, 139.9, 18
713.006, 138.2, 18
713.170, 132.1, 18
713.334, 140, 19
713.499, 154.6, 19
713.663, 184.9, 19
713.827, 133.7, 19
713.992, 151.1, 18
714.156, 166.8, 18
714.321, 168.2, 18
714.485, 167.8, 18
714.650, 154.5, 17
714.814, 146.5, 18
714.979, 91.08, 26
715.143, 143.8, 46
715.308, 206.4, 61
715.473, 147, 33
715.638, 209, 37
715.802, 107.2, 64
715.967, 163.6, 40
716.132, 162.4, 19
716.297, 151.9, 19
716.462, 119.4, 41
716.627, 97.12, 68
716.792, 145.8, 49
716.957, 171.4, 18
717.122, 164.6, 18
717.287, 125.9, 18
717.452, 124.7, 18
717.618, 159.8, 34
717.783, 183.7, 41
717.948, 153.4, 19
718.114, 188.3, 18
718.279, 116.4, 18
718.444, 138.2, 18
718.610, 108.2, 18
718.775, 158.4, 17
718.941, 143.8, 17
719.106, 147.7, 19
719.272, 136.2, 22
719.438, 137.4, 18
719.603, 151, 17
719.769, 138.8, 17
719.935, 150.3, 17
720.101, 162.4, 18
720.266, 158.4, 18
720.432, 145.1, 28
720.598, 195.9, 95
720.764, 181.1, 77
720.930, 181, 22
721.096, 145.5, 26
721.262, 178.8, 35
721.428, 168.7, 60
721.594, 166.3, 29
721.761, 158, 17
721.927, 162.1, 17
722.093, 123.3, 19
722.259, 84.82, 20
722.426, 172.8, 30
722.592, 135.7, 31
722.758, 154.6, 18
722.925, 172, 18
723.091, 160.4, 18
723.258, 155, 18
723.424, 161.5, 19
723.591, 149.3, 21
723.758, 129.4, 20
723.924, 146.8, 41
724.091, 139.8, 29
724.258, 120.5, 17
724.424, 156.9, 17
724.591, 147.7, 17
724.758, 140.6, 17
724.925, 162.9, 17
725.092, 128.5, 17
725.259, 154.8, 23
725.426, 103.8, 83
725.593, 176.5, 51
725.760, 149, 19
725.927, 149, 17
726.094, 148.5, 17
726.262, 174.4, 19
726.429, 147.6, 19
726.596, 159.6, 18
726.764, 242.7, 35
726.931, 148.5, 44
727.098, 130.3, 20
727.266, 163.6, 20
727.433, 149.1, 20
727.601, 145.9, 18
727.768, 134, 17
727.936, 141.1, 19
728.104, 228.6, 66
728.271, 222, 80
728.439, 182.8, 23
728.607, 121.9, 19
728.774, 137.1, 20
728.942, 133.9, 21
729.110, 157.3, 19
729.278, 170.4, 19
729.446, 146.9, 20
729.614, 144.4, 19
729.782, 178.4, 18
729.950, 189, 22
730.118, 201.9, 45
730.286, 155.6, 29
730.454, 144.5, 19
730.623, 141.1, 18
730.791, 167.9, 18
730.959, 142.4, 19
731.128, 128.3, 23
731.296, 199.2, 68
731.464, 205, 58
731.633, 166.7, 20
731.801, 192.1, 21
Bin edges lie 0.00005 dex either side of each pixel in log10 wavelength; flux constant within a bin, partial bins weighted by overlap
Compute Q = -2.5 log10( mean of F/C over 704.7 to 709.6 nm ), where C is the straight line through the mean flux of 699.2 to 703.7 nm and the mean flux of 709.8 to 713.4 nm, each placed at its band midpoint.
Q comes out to 0.01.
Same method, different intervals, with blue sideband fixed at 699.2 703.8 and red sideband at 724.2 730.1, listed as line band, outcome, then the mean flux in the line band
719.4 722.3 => 0.02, 156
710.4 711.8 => 0.08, 151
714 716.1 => 0.03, 156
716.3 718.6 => 0.11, 144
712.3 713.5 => 0.13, 143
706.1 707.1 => 0.18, 138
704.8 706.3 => 0.05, 156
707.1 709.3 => 0.03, 158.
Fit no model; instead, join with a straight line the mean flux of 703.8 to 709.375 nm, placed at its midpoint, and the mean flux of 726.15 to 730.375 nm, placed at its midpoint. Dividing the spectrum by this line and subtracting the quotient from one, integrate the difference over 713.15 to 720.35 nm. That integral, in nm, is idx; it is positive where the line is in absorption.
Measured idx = 0.51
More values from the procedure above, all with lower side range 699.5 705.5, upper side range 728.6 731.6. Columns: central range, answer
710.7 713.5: 0.21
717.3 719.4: 0.21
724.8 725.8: 0.10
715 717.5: 0.22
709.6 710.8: 0.10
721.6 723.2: 0.13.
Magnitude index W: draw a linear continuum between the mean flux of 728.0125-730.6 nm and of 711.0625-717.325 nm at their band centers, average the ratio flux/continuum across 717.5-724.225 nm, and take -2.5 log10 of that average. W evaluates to 0.04 mag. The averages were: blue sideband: 151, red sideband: 167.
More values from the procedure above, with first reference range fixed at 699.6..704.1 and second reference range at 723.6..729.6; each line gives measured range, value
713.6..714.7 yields -0.018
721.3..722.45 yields 0.055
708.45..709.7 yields -0.043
